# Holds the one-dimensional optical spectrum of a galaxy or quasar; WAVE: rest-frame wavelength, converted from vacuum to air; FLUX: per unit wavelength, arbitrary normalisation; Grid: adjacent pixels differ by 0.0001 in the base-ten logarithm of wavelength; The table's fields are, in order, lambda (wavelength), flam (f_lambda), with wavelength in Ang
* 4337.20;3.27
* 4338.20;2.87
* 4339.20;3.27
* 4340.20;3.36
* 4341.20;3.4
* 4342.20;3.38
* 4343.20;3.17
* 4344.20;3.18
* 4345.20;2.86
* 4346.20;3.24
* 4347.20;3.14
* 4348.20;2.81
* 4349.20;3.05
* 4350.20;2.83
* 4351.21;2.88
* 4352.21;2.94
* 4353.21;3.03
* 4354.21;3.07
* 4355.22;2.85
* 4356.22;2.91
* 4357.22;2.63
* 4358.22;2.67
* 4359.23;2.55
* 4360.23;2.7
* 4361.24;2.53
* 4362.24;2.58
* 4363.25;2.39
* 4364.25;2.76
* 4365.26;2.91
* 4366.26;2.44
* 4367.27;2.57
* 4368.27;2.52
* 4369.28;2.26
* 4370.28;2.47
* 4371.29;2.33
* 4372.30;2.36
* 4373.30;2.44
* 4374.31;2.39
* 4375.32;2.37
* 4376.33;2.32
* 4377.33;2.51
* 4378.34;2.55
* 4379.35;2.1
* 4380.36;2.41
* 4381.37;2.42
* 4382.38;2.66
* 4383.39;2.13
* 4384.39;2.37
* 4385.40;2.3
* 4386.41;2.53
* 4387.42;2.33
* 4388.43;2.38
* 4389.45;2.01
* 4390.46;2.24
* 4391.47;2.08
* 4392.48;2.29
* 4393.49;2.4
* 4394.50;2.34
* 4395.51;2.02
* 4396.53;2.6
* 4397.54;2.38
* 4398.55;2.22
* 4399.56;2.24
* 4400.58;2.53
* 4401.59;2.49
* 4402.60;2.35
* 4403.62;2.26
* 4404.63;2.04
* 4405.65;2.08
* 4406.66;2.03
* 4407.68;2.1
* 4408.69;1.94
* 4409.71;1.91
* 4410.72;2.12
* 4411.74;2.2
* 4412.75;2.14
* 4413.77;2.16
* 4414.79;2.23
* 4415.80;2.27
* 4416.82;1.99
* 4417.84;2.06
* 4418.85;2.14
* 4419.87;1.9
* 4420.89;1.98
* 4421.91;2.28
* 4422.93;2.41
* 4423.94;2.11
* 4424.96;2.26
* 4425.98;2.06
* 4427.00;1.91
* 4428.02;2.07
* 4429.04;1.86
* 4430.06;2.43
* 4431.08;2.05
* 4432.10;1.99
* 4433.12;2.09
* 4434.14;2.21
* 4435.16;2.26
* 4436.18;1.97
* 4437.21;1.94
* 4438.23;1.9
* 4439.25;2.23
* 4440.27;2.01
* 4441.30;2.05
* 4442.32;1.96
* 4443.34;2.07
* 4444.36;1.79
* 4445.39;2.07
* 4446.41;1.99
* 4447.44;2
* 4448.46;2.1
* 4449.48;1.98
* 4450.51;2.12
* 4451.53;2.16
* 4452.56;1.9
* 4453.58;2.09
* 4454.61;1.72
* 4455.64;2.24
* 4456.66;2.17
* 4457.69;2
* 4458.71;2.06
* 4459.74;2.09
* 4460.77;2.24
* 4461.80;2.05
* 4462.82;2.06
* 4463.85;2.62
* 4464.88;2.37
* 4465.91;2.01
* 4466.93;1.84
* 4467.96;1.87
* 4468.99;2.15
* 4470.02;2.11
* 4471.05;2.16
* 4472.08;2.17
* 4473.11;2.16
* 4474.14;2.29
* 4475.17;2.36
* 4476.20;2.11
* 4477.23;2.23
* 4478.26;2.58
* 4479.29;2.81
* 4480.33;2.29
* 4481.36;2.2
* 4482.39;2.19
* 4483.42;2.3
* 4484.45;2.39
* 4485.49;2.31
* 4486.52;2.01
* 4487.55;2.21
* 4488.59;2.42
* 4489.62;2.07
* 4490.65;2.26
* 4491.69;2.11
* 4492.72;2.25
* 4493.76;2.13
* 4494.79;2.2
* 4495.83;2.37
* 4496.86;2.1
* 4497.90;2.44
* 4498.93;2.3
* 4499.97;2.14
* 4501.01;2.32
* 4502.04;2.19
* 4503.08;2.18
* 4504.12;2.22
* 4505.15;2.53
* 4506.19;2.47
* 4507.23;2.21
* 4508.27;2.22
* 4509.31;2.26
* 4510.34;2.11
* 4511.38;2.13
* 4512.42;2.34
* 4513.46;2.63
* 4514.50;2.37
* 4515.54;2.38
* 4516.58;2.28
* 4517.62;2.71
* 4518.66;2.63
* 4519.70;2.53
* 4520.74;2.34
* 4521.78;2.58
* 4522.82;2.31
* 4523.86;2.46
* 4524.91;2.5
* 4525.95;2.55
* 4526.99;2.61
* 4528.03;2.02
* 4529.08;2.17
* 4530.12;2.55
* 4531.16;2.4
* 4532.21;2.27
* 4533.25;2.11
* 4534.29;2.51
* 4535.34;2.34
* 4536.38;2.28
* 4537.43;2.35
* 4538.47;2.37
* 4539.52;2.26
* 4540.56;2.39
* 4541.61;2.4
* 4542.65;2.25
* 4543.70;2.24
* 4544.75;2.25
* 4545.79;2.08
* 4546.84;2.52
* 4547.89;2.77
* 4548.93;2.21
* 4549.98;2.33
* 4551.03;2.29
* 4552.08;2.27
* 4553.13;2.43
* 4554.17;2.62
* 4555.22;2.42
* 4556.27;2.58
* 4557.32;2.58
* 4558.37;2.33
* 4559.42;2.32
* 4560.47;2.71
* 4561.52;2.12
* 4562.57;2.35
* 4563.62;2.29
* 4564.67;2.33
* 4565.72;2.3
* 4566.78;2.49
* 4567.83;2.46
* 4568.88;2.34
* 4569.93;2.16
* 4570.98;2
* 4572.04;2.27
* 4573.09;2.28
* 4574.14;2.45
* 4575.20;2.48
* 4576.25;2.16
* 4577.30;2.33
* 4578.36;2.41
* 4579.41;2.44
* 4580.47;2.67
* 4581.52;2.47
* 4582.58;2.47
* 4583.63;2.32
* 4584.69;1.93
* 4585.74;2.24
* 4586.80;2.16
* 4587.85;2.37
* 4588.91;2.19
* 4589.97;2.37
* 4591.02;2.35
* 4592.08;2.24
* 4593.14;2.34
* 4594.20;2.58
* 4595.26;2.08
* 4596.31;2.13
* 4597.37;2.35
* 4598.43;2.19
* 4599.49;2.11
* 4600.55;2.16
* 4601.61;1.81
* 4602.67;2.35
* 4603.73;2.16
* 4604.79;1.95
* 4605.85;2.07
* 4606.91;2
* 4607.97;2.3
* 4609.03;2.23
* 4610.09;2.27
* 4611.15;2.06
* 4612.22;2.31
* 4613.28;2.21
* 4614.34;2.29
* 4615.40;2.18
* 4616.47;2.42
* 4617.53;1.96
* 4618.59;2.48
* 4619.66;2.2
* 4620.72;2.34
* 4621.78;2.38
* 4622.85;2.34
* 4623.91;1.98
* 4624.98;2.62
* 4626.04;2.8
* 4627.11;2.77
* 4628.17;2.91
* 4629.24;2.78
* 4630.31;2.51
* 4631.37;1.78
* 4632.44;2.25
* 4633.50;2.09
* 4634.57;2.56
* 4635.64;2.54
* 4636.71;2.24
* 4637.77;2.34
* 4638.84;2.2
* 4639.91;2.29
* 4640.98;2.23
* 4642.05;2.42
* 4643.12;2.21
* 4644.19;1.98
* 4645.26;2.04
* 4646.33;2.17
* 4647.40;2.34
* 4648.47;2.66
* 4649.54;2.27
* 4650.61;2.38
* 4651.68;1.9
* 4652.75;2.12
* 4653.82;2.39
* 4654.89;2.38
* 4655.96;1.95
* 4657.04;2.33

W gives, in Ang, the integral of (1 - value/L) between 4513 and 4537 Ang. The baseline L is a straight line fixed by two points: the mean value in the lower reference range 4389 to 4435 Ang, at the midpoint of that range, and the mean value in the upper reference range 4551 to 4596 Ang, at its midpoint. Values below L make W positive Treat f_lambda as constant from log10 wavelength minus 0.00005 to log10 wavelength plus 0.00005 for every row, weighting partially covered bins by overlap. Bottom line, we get -1.25 Ang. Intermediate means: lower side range 2.17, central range 2.41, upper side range 2.35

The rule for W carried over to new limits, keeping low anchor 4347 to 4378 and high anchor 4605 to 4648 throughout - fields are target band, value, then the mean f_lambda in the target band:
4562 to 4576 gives 0.3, 2.32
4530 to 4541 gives 0.4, 2.34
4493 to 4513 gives 1.7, 2.26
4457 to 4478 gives 3.0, 2.15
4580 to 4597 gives 0.3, 2.31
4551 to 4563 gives -0.2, 2.42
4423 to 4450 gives 5.2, 2.06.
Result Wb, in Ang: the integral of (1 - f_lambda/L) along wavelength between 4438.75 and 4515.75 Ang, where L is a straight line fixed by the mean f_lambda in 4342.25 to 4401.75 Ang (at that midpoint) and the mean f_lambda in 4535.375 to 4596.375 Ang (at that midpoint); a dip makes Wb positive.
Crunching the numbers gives 7.93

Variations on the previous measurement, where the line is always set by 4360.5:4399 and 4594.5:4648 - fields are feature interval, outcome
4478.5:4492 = 0.3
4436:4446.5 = 1.6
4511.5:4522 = -0.6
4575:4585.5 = -0.3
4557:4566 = -0.3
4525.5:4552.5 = -0.3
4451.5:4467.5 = 1.7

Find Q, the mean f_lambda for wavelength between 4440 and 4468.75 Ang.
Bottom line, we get 2.06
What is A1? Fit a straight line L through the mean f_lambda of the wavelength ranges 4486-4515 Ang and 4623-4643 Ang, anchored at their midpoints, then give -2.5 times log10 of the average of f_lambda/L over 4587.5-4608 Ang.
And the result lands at 0.08 mag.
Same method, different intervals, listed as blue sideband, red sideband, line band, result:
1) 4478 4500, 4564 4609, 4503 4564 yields -0.05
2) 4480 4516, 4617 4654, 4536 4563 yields -0.04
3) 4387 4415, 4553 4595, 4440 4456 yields 0.12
